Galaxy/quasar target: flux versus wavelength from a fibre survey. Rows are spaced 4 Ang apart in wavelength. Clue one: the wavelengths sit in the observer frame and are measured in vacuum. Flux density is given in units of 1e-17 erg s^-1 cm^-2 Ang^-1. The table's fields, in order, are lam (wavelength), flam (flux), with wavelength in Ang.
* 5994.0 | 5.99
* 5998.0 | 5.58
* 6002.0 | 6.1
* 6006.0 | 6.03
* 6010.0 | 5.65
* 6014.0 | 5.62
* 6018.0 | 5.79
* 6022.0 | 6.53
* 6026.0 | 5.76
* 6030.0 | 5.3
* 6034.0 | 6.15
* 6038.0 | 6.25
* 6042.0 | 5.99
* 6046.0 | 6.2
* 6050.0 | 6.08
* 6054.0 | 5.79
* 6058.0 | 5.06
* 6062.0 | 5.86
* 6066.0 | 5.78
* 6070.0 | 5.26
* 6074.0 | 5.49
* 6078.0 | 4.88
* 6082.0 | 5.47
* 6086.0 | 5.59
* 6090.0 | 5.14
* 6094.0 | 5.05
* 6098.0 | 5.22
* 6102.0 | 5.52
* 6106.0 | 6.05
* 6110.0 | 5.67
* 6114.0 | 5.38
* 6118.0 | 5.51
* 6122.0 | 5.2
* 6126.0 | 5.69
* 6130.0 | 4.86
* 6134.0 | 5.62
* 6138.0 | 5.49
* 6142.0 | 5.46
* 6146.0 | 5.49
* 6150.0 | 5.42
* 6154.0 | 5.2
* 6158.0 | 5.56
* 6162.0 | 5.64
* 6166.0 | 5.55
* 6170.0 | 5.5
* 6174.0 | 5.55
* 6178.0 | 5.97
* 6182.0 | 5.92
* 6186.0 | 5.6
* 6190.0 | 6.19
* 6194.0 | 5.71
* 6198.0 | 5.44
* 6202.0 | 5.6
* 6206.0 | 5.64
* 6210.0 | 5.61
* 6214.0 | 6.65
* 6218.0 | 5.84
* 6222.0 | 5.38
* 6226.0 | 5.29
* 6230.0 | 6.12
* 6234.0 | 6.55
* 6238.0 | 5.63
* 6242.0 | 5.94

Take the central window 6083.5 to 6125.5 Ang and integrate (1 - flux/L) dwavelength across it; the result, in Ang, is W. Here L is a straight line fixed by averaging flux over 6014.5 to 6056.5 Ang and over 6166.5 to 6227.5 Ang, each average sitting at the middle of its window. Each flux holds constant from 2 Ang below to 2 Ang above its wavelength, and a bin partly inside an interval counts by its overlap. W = 3.0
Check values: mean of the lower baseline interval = 5.96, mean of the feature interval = 5.44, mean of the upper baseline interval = 5.73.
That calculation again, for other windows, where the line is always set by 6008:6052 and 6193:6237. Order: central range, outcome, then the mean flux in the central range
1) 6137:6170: 2.08 Ang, 5.48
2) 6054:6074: 1.33 Ang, 5.52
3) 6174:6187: 0.05 Ang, 5.8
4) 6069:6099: 3.23 Ang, 5.26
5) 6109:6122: 0.92 Ang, 5.46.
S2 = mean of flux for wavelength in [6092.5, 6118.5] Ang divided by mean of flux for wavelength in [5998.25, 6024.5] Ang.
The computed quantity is 0.9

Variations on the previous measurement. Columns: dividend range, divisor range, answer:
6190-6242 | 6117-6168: 1.07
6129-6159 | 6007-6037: 0.92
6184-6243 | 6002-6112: 1.02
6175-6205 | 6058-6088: 1.06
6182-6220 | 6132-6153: 1.06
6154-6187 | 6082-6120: 1.03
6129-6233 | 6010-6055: 0.95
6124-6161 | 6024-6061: 0.93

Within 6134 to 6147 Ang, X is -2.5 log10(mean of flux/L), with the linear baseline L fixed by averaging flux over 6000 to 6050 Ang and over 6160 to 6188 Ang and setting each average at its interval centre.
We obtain 0.05 mag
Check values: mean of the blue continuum 5.95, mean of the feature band 5.5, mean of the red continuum 5.68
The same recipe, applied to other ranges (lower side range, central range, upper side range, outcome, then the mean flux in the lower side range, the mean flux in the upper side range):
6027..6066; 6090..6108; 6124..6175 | 0.044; 5.85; 5.46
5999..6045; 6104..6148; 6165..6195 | 0.062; 5.92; 5.76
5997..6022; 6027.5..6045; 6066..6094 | -0.052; 5.86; 5.32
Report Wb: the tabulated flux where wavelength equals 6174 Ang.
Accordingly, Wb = 5.55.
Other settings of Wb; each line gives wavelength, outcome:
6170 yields 5.5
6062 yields 5.86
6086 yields 5.59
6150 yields 5.42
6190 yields 6.19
